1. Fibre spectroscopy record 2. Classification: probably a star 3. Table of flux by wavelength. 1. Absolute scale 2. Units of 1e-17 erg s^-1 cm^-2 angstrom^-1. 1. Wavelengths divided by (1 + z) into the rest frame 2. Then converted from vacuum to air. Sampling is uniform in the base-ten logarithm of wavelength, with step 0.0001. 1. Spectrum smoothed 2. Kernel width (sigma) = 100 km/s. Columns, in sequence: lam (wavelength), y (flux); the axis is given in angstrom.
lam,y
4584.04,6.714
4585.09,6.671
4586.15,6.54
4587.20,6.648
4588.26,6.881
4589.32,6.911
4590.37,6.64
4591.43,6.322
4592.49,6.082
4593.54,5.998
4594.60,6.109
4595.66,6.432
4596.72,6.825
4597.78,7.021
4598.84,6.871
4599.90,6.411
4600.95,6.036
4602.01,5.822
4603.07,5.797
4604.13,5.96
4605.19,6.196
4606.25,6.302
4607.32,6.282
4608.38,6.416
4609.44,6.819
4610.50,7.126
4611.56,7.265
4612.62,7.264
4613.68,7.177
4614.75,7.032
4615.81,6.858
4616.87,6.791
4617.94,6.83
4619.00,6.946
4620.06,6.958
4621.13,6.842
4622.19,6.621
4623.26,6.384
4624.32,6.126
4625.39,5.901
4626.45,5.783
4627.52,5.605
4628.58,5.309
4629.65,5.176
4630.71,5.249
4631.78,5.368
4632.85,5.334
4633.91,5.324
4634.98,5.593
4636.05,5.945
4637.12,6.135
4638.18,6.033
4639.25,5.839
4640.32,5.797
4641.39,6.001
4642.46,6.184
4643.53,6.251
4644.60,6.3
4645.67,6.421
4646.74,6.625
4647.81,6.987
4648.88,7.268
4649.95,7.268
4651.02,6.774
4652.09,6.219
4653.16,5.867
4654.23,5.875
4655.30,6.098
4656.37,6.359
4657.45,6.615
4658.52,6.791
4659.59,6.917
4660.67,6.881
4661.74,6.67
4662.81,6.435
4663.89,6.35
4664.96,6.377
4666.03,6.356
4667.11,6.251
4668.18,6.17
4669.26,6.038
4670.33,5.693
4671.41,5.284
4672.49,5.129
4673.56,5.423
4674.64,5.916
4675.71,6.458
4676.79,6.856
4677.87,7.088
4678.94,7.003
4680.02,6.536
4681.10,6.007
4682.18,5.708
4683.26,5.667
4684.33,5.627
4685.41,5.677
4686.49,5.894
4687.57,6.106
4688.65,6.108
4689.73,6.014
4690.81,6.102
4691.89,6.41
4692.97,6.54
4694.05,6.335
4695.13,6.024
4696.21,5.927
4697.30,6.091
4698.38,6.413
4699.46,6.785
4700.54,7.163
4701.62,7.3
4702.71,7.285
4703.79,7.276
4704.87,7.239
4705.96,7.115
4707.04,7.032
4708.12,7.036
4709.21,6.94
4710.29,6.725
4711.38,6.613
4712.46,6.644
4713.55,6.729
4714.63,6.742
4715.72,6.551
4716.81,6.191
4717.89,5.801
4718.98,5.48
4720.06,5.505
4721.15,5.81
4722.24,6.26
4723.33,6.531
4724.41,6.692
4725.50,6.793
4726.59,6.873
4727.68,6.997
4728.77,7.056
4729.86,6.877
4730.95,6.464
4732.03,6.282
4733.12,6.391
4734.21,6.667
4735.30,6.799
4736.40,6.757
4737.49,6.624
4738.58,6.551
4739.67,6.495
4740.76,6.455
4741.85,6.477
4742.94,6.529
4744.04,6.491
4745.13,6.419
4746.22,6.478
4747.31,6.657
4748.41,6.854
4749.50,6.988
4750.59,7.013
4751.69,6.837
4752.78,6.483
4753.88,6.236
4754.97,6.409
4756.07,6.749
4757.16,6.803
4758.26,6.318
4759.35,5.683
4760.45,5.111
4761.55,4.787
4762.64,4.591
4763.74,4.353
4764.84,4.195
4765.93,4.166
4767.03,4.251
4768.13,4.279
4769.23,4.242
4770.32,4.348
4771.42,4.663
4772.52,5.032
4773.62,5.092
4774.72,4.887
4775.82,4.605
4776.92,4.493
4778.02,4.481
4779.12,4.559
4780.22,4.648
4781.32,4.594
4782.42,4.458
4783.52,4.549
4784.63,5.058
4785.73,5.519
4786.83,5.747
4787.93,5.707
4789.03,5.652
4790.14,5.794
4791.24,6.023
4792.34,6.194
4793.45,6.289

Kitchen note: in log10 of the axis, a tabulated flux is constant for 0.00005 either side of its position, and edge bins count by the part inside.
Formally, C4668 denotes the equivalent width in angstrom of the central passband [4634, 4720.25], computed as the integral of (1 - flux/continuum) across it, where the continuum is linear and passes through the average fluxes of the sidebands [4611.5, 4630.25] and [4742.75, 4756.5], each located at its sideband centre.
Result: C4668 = 2.5 angstrom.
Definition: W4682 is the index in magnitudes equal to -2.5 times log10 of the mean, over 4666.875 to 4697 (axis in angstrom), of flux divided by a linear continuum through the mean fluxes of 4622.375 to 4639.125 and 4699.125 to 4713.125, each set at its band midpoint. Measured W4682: 0.09 mag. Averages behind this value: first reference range 5.71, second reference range 7.01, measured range 6.07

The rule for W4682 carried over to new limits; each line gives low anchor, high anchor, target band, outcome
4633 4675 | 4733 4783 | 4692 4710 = -0.14 mag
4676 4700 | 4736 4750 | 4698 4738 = -0.04 mag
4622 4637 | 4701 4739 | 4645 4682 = -0.06 mag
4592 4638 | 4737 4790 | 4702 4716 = -0.19 mag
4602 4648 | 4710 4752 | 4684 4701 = 0.04 mag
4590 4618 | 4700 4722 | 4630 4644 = 0.14 mag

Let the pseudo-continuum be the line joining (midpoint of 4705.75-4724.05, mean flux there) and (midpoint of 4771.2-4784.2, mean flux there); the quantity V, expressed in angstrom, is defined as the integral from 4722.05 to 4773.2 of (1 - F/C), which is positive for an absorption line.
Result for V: -4.7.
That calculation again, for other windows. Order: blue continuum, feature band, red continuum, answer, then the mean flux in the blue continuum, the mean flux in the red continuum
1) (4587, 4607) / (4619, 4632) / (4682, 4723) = 0.78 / 6.37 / 6.4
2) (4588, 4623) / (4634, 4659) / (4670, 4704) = 0.46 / 6.6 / 6.24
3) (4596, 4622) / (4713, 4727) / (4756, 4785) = -2.35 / 6.66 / 4.82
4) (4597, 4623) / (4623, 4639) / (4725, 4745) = 2.34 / 6.65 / 6.64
